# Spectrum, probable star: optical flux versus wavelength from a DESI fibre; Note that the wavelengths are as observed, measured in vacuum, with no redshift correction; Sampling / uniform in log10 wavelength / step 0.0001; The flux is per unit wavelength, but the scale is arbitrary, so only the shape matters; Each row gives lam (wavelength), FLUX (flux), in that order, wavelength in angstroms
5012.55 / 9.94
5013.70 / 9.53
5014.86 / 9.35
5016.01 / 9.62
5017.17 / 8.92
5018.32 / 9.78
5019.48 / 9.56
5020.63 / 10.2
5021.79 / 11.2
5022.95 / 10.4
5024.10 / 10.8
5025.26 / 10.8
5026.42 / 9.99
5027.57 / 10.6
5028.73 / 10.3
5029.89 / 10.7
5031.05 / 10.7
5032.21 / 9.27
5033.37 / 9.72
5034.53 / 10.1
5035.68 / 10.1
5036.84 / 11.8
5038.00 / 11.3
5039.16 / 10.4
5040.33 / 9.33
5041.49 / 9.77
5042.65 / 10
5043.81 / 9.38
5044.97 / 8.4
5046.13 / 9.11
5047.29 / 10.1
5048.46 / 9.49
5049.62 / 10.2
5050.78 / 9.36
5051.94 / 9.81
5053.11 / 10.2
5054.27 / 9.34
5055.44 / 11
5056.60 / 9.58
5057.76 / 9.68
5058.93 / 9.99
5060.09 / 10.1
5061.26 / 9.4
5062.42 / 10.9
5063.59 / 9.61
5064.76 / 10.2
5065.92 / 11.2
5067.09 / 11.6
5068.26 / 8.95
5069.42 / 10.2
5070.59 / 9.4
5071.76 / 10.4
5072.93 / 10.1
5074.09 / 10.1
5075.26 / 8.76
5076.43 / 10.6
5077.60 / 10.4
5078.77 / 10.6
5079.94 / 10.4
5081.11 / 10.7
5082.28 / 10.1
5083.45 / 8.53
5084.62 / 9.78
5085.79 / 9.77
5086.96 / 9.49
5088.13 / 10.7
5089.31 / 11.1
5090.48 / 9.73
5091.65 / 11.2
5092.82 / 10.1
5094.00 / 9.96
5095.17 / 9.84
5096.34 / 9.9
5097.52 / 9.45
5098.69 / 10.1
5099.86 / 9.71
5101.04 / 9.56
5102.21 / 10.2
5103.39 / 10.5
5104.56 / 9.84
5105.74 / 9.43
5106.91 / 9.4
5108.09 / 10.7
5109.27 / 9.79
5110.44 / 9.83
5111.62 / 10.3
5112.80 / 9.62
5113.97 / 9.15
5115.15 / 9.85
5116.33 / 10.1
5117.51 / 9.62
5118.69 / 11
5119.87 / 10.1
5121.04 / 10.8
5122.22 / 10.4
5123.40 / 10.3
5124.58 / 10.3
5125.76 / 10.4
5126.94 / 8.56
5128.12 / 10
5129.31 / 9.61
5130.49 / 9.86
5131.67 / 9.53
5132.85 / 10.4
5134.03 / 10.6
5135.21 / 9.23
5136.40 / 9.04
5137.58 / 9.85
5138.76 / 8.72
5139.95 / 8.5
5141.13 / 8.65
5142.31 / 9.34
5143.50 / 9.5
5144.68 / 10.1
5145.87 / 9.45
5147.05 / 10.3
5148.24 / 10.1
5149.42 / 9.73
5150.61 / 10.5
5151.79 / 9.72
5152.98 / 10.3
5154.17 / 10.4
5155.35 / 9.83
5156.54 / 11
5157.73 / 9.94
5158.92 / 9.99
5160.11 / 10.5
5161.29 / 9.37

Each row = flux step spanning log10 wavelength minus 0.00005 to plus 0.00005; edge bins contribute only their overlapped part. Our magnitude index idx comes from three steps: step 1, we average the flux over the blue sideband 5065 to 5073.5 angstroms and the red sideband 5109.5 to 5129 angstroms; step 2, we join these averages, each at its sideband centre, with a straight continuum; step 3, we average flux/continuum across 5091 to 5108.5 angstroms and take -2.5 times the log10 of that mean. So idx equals 0.01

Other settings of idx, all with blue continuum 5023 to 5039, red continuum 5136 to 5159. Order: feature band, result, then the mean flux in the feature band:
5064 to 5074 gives 0.000 mag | 10.2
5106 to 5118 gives 0.016 mag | 9.83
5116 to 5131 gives -0.019 mag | 10.1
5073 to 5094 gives 0.003 mag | 10.1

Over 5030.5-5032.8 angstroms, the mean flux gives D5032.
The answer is 9.96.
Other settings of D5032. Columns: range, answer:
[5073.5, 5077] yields 9.83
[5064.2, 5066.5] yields 10.7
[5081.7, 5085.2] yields 9.47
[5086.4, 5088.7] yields 10.1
